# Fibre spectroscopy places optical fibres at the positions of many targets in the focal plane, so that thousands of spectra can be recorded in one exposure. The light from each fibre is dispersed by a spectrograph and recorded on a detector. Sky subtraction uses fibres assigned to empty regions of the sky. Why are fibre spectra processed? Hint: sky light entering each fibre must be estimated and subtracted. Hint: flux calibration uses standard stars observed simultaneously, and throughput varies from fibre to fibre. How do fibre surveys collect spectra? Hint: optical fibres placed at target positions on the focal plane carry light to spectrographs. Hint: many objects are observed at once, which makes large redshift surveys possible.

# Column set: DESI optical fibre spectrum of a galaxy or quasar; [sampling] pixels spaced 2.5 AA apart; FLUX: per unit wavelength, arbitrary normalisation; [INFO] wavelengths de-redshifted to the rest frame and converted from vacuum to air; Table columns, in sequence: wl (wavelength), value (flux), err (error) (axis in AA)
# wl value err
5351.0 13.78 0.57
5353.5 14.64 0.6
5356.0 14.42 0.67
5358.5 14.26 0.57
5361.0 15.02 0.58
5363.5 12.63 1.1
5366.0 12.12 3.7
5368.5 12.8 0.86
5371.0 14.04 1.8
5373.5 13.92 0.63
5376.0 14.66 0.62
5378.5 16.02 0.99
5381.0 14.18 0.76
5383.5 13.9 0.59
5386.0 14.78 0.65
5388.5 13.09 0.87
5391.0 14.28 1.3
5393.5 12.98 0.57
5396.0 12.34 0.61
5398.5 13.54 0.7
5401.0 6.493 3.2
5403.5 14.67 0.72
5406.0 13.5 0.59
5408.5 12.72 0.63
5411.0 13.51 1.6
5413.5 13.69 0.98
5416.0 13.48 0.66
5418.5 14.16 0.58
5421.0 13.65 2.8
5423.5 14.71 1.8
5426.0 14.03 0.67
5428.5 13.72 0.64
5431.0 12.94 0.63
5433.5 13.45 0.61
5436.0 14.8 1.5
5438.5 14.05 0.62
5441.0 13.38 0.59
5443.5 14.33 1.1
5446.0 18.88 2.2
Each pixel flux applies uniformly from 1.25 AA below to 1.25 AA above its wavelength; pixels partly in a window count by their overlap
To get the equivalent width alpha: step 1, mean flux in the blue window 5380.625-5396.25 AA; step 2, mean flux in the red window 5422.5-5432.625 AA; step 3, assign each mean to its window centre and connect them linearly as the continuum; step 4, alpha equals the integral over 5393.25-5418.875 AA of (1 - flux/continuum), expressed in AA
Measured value 1.8 AA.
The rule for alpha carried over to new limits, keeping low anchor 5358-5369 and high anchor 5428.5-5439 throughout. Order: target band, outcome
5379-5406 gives 0.8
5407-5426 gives -0.1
